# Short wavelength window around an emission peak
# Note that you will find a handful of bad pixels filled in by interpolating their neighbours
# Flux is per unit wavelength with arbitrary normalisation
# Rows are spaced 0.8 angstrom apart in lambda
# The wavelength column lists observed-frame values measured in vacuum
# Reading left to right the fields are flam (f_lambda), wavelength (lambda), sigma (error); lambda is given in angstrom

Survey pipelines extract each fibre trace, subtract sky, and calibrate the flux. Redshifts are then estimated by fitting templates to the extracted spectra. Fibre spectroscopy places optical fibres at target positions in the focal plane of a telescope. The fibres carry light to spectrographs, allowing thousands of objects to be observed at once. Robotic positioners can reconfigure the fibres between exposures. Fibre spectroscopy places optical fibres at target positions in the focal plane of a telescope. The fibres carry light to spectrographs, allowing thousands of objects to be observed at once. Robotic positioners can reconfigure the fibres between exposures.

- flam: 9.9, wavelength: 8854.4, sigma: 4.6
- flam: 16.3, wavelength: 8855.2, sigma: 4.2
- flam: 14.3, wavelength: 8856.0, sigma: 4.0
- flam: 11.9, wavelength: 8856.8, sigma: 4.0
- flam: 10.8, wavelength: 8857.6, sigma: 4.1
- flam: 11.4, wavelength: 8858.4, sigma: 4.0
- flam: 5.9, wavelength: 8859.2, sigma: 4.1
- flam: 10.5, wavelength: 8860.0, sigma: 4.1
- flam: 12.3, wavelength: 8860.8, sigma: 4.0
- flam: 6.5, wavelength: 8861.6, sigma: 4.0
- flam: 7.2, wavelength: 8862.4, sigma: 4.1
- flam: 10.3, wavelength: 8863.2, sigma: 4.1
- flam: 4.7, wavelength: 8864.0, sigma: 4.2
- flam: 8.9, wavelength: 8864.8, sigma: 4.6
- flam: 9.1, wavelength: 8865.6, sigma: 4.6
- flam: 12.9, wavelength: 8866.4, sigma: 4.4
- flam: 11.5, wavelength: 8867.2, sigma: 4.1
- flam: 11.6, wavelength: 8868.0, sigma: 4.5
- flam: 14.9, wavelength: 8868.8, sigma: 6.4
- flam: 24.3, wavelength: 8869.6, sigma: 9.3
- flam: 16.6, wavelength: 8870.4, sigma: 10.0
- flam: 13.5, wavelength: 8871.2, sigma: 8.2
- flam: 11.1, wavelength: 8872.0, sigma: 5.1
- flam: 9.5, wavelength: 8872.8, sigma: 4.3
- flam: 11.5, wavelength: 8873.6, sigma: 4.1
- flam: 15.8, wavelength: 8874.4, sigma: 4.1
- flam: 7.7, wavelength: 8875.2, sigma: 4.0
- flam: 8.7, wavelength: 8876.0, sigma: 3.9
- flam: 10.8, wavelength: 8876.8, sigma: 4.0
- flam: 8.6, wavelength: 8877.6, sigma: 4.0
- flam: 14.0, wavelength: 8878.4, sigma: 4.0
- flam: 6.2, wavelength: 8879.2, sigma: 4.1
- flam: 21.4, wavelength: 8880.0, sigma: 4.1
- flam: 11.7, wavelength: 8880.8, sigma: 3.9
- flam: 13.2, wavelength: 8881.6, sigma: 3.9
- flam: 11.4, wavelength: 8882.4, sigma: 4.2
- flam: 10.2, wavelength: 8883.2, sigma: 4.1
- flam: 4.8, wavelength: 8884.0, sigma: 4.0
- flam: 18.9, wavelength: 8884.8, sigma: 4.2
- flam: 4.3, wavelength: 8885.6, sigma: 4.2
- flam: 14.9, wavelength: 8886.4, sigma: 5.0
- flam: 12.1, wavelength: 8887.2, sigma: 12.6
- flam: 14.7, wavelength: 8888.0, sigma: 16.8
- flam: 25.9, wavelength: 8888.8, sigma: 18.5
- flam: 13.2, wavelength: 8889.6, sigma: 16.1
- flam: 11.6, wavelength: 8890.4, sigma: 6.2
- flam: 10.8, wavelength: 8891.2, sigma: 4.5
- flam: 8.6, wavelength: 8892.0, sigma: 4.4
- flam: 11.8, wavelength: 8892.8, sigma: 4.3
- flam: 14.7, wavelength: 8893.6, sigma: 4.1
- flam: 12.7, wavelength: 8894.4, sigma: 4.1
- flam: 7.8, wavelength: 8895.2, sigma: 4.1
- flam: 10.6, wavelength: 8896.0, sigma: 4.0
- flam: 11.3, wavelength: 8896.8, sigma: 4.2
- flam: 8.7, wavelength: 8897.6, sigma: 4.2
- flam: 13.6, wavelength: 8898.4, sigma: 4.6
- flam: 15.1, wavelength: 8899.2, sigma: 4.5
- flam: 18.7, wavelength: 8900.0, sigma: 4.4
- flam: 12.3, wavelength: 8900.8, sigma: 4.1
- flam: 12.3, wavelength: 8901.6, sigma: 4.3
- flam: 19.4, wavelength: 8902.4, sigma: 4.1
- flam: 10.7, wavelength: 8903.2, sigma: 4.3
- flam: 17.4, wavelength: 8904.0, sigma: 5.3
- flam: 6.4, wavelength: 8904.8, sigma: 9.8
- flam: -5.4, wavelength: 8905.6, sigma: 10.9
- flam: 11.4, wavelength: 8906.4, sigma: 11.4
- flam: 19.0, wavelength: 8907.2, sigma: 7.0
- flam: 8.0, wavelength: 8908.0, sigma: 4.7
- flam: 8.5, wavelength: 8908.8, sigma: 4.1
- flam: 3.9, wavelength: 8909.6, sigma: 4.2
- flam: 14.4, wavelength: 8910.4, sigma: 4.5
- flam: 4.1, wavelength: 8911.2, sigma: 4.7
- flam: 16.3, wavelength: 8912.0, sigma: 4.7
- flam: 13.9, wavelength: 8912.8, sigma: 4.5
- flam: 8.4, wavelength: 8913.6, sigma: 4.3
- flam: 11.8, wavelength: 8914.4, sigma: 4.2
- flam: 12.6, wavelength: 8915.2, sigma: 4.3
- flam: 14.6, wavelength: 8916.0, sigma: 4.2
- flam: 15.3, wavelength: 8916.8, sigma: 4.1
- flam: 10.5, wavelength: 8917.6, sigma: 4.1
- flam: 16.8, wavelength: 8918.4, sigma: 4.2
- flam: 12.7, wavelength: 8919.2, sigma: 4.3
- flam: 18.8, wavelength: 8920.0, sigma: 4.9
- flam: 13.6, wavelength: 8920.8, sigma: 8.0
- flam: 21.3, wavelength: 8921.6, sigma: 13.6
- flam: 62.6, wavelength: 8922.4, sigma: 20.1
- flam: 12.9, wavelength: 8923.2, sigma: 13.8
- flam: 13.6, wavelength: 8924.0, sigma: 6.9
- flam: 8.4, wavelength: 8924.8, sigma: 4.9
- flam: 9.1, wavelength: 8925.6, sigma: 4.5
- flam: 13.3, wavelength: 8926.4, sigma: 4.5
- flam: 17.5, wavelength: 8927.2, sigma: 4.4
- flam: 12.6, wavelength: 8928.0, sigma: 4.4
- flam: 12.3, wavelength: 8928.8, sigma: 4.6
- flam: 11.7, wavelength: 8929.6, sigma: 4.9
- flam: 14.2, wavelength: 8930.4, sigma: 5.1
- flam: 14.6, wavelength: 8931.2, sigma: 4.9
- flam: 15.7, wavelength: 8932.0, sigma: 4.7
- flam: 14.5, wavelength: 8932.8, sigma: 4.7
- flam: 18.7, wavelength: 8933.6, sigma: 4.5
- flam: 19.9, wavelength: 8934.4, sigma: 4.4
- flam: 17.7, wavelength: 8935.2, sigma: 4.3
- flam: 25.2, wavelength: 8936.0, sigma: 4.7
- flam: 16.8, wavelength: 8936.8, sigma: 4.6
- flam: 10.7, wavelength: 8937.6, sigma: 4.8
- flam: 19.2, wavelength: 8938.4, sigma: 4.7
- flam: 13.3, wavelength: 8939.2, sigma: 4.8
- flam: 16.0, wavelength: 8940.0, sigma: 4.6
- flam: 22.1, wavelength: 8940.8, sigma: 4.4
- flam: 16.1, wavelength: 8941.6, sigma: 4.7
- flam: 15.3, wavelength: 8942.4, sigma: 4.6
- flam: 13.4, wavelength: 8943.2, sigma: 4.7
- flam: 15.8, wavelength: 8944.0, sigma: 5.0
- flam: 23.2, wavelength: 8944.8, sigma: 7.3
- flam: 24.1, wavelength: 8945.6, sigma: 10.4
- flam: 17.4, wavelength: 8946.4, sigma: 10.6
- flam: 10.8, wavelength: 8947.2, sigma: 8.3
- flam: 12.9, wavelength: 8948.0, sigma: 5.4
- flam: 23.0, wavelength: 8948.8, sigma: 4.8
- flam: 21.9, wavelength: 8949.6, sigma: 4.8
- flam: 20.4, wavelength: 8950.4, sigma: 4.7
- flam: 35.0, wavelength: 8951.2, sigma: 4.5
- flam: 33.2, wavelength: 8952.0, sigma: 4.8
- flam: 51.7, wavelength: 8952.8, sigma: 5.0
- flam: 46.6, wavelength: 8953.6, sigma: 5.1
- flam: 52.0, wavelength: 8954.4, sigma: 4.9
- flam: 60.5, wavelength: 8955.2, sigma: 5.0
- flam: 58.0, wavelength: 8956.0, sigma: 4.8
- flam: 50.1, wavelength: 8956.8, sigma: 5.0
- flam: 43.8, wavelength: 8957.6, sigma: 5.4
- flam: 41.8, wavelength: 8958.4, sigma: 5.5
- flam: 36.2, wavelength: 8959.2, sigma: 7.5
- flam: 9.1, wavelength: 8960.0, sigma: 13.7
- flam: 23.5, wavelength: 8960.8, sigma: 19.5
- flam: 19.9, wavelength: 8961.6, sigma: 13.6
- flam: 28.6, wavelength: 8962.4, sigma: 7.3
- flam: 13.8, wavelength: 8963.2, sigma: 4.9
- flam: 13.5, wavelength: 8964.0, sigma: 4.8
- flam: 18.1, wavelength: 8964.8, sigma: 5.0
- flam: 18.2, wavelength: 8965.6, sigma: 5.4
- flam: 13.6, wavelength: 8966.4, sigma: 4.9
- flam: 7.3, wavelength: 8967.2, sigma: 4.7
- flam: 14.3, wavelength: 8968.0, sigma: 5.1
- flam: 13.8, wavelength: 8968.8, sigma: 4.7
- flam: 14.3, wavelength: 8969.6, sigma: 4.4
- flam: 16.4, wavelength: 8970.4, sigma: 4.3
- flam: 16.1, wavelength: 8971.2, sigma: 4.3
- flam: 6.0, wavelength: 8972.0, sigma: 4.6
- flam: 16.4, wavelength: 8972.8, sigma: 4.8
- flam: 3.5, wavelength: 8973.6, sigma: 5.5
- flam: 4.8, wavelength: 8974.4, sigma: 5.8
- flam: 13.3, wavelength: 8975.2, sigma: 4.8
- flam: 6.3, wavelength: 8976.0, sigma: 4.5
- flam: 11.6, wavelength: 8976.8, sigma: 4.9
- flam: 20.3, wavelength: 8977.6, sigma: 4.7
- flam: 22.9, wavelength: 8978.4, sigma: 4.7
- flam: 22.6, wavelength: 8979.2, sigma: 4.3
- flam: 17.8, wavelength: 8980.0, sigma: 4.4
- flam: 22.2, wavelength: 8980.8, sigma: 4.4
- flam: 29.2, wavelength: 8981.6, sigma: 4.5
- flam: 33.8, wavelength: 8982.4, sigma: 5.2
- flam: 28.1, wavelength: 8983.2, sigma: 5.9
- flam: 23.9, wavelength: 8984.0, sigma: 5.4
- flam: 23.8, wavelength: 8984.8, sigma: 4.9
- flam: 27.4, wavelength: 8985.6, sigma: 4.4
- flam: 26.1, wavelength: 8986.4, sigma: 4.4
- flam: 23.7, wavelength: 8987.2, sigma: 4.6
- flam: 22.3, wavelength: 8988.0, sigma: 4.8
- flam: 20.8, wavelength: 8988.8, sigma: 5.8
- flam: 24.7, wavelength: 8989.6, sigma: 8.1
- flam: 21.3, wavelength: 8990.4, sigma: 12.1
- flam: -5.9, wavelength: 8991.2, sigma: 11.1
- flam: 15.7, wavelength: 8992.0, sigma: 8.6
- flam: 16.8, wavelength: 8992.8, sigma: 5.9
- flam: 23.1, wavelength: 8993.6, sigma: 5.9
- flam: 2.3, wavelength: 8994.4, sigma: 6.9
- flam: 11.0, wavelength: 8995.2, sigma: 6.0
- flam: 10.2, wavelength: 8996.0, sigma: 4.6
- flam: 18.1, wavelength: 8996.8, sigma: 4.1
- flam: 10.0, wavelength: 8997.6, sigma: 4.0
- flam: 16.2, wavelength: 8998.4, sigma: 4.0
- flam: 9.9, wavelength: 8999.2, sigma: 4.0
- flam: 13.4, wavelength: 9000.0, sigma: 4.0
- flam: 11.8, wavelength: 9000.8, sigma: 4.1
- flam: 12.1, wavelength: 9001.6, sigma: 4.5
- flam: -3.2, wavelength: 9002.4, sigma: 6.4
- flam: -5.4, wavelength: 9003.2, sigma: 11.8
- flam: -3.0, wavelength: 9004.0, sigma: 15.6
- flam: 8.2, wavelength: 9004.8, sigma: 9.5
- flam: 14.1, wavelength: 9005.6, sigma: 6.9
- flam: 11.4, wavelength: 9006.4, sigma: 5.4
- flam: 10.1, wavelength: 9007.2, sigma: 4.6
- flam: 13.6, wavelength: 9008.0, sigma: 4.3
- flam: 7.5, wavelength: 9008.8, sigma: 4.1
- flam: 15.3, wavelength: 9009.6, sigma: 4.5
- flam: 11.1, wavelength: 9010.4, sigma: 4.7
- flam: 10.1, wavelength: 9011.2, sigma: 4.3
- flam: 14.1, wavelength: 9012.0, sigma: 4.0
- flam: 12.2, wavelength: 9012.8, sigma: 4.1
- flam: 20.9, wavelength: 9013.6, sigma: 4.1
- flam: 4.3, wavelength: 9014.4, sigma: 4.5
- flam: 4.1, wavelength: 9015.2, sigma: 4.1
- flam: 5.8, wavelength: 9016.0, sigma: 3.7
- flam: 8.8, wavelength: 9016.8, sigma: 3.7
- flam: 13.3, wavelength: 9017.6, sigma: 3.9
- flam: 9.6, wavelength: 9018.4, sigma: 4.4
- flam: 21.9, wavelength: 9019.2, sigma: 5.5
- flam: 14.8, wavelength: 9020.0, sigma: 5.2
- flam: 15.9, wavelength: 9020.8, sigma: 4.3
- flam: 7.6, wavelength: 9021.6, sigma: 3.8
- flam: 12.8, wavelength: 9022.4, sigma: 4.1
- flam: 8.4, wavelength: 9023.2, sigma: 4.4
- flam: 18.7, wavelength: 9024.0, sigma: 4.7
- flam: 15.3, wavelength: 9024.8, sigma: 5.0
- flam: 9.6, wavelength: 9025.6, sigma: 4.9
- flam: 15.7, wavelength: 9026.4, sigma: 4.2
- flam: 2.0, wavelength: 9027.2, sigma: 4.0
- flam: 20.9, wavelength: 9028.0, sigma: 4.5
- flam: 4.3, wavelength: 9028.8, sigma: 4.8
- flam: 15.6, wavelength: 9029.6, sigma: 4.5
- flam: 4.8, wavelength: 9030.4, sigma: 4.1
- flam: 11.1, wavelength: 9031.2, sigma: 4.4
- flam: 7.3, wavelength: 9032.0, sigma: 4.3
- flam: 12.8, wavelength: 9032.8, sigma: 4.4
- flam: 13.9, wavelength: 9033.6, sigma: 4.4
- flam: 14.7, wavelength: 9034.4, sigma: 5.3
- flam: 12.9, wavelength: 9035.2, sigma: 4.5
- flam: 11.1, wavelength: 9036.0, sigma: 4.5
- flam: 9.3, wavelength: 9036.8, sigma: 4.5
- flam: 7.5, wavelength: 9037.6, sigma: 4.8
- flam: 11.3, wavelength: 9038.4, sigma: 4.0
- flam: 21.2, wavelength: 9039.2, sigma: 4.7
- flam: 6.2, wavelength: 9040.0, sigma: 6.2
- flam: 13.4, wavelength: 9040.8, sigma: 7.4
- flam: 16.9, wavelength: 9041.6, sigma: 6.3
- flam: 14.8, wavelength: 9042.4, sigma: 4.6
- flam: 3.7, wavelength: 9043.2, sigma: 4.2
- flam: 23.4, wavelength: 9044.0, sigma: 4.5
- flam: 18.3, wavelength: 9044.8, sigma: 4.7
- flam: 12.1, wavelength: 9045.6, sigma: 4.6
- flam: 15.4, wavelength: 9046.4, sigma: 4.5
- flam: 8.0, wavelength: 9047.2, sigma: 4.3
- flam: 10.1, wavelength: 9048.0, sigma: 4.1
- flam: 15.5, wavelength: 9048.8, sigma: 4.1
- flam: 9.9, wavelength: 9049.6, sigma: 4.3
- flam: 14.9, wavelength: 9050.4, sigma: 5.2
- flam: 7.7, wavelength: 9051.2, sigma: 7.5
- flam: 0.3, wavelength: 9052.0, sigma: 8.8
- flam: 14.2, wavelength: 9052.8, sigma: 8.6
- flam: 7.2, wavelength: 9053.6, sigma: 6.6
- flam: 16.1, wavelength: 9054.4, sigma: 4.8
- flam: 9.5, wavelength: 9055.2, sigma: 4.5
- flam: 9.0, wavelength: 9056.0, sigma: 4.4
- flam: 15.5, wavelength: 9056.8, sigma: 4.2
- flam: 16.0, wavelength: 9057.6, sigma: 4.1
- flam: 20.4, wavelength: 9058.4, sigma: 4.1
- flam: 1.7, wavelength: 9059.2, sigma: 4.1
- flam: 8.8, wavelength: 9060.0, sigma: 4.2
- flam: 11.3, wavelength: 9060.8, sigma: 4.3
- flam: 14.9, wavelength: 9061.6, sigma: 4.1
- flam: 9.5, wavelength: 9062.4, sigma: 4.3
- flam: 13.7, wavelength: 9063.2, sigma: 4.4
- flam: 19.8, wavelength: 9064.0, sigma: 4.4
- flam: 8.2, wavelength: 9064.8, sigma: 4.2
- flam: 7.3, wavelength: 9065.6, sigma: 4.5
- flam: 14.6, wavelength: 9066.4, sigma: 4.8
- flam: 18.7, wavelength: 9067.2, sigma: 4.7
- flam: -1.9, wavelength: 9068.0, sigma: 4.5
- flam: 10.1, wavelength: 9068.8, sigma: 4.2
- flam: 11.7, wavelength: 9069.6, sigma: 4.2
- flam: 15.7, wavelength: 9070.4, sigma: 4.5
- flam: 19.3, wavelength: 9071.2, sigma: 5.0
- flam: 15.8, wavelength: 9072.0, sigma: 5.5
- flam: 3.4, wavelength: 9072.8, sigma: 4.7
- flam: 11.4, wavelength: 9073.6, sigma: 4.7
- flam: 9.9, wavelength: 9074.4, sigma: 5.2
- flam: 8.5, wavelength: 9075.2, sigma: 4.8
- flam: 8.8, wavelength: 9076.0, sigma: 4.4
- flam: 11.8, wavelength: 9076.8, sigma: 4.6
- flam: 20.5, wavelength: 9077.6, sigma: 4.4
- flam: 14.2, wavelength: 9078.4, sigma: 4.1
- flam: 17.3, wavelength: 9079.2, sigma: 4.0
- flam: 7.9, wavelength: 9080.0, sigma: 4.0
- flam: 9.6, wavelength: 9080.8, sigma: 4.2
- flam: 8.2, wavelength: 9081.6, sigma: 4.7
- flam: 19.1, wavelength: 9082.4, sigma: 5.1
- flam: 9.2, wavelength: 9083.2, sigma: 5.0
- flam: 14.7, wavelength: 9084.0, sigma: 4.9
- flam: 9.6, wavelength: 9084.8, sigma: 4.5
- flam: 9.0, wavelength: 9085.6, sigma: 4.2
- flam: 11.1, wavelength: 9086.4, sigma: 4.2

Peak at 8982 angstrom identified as [N II] 6583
